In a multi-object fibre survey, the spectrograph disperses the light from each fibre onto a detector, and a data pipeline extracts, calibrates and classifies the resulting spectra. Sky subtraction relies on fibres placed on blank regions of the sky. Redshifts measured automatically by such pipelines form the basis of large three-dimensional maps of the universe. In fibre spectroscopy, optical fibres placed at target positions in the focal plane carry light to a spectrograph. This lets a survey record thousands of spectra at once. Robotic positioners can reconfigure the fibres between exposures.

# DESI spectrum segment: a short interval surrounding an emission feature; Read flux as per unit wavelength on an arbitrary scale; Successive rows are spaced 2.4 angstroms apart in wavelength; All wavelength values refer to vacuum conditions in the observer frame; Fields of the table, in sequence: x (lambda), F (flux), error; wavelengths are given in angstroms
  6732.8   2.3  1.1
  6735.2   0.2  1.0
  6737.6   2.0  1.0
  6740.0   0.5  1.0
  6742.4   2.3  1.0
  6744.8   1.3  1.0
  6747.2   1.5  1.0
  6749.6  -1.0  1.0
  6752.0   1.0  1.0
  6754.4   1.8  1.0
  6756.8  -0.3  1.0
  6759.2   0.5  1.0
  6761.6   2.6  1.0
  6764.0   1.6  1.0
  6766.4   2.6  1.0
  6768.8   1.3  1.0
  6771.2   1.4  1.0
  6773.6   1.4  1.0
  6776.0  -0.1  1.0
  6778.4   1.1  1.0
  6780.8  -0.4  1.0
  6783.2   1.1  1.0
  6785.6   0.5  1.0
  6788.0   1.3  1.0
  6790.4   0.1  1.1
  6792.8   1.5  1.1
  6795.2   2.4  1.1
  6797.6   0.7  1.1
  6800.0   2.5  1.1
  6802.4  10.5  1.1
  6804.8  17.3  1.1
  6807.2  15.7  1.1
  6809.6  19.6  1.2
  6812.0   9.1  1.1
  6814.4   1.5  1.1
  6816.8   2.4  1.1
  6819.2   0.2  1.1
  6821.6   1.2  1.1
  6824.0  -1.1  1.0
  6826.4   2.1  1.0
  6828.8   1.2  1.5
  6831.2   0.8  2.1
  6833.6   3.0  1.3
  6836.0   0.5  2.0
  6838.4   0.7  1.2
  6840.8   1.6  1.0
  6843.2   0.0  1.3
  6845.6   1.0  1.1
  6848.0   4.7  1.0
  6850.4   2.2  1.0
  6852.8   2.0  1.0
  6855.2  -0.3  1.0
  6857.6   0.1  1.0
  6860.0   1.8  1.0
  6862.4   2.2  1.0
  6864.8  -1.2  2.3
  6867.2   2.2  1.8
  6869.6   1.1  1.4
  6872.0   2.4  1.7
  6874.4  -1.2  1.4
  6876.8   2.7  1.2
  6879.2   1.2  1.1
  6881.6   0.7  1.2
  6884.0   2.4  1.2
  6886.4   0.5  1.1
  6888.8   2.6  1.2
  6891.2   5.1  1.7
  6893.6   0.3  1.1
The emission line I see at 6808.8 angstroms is [O II] 3727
